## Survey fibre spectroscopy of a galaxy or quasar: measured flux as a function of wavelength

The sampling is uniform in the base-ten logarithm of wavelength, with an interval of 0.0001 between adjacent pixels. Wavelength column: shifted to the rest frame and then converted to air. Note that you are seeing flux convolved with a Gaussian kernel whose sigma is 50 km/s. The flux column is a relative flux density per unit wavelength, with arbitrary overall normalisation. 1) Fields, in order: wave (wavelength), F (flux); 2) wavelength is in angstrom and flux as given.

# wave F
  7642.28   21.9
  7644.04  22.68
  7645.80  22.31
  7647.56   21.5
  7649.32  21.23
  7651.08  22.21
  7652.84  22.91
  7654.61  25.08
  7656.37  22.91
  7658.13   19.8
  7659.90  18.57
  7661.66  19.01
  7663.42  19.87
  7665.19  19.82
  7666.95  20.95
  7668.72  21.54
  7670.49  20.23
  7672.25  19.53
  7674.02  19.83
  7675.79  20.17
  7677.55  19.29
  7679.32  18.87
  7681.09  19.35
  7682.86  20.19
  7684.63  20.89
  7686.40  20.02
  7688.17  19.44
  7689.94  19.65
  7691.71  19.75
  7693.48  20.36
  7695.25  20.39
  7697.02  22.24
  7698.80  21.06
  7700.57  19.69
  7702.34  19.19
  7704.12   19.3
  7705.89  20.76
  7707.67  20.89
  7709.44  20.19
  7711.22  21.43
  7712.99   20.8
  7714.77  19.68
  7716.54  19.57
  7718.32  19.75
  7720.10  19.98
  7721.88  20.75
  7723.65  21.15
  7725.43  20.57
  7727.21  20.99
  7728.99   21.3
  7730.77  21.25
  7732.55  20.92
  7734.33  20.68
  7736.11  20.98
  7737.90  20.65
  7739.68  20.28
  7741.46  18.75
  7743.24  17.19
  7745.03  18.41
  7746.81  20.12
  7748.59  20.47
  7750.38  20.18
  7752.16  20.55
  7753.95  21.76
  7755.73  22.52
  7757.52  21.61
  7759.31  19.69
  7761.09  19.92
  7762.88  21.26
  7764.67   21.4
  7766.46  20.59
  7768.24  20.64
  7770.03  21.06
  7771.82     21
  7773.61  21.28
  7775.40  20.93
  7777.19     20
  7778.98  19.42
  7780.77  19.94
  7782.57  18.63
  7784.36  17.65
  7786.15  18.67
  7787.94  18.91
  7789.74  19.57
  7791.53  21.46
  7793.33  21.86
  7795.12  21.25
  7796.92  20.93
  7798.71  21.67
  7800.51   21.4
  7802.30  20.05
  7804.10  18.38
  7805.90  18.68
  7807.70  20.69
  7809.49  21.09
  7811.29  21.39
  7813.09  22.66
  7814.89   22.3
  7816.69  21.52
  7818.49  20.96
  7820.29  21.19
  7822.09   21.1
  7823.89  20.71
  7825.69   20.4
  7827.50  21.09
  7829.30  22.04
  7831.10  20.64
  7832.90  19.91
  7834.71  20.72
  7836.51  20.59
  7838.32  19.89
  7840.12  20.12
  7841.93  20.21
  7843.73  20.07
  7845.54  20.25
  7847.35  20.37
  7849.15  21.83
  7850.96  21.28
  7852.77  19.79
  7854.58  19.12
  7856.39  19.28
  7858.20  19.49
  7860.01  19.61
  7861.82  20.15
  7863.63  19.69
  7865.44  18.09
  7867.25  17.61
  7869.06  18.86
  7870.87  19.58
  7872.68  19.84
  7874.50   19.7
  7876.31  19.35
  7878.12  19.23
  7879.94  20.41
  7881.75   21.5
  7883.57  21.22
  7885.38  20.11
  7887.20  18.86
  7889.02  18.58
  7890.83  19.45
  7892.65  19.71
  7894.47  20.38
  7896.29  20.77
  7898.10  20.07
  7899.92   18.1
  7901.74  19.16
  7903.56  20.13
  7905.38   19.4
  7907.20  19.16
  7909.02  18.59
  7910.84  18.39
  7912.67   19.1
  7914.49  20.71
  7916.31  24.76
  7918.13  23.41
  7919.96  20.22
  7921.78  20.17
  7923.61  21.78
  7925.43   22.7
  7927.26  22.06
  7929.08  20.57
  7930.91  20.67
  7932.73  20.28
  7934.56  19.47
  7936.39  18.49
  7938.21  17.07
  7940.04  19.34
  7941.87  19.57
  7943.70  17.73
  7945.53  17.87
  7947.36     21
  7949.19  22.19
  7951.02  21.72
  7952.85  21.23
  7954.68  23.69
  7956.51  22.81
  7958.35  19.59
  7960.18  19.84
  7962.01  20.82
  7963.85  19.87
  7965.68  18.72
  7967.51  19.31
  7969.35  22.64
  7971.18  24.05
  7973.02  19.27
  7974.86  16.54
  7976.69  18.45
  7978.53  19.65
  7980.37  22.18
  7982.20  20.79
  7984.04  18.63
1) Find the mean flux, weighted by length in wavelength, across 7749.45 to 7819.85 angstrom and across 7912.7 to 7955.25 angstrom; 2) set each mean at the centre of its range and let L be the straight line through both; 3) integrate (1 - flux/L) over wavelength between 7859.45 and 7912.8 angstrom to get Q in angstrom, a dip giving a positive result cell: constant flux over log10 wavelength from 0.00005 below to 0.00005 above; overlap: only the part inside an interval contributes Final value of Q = 3.0 angstrom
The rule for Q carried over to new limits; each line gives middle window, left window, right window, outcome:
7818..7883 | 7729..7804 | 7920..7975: 0.84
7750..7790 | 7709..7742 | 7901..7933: 0.45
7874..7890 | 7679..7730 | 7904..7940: 0.35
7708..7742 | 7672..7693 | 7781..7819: -0.89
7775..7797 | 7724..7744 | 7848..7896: 0.27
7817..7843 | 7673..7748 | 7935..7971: -0.63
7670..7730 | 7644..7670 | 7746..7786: 2.13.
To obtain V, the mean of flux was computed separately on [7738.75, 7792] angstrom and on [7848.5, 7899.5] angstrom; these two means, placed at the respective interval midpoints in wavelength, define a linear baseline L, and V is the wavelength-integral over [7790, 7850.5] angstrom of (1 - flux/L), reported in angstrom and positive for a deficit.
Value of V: -2.7 angstrom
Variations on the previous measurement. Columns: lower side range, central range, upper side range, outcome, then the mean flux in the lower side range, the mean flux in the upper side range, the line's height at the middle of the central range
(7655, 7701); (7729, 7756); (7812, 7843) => 0.3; 20.2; 20.9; 20.5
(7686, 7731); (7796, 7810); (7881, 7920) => -0.1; 20.4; 20.1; 20.2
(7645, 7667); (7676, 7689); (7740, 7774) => 0.8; 21.3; 20.4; 21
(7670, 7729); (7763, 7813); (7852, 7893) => -1.3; 20.2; 19.5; 19.9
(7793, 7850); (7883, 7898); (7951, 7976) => 0.6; 20.8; 20.7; 20.7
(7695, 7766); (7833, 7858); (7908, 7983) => 0.2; 20.5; 20.4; 20.4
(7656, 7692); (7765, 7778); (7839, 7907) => -0.6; 19.9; 19.8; 19.9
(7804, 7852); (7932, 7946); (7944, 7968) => 1.3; 20.8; 20.6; 20.6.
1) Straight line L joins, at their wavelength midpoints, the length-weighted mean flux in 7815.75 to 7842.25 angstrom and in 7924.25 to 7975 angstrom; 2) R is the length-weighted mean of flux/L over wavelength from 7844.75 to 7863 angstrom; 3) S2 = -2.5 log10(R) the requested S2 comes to 0.03 mag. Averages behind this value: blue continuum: 20.8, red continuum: 20.4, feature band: 20.1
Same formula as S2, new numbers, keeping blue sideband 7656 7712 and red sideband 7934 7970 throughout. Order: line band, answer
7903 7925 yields -0.021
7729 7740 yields -0.038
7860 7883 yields 0.033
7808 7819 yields -0.078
